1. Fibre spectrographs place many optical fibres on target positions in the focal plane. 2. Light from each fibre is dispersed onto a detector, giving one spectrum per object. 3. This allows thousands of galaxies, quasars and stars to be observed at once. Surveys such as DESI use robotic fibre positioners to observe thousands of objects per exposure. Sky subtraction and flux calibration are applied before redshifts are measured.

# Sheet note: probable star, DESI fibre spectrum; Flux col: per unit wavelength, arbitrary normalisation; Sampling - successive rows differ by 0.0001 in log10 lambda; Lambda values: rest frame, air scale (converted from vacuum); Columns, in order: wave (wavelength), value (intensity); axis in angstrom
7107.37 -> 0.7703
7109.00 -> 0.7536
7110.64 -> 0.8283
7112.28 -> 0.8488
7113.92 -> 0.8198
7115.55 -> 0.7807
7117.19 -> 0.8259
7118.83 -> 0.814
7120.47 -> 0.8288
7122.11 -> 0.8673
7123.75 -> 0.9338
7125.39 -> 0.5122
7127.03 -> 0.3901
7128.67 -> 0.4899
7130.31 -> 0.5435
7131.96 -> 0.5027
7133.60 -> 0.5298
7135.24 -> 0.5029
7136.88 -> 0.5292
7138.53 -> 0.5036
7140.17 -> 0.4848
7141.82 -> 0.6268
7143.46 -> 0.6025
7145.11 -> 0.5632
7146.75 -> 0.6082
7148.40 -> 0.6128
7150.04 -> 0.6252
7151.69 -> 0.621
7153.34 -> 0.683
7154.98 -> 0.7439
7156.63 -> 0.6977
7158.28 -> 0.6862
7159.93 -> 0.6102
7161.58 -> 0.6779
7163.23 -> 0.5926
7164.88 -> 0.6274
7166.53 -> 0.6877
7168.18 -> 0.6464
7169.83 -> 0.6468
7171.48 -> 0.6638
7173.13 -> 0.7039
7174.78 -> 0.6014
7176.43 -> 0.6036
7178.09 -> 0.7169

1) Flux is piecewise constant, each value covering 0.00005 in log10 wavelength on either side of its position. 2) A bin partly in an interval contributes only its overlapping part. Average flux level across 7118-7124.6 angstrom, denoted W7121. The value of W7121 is 0.859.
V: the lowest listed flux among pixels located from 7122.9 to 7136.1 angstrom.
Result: 0.3901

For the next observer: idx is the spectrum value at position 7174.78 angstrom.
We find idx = 0.6014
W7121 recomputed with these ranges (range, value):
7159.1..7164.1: 0.626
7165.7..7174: 0.67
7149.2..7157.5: 0.674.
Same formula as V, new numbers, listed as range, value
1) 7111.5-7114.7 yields 0.8198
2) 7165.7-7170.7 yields 0.6464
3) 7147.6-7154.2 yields 0.6128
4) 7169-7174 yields 0.6468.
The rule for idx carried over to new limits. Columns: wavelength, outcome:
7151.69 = 0.621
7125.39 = 0.5122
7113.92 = 0.8198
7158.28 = 0.6862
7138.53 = 0.5036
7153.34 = 0.683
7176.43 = 0.6036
